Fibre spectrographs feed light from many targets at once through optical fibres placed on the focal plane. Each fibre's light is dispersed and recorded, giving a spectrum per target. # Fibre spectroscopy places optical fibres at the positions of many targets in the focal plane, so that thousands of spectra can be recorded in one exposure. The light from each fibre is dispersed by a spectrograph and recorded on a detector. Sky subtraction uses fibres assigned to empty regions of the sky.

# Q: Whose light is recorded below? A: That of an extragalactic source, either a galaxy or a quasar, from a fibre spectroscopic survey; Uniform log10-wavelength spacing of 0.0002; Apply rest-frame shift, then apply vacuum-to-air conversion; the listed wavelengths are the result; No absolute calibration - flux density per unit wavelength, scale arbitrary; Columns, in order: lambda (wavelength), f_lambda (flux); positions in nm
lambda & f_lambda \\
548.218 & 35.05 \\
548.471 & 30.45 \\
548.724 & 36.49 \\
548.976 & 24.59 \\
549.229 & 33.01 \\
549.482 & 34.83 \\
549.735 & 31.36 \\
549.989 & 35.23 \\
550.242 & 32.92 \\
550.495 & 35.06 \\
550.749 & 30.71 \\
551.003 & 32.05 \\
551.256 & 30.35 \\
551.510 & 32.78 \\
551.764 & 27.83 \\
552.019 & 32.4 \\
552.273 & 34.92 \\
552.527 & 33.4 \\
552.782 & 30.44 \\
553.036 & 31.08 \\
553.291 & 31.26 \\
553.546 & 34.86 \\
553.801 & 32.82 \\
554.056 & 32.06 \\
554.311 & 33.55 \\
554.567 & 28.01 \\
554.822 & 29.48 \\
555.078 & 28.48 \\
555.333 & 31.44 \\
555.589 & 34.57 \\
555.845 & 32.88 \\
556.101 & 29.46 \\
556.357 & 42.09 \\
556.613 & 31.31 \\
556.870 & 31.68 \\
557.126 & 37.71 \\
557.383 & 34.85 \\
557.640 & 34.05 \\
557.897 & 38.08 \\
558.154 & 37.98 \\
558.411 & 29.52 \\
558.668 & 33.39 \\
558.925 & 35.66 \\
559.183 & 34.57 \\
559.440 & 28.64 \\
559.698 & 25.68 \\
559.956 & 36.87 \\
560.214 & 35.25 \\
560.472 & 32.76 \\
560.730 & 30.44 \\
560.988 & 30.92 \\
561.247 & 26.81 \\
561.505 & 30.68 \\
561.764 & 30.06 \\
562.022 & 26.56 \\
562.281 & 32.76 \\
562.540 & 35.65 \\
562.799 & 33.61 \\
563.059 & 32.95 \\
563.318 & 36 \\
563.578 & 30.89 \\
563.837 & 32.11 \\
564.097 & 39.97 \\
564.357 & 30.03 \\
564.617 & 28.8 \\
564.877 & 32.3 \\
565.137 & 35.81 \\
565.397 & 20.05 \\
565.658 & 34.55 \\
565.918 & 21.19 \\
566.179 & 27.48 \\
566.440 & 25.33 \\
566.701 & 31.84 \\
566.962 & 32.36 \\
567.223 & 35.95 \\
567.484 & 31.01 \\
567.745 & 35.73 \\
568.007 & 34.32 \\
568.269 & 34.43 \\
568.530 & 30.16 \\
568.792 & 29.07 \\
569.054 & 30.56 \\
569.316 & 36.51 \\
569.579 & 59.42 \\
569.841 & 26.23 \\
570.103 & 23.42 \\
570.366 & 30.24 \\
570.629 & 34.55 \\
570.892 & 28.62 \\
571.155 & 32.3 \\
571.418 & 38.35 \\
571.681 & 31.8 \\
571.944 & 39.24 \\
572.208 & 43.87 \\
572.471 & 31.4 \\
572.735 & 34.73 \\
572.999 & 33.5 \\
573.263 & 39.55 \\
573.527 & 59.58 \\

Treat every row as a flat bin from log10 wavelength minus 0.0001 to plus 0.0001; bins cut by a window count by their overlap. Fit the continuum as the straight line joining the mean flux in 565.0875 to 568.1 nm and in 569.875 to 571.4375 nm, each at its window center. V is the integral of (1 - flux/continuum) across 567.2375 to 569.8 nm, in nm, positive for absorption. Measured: -0.42 nm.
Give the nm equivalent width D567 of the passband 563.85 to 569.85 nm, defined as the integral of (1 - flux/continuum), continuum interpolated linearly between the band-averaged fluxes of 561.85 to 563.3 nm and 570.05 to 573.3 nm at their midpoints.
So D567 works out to 0.150 nm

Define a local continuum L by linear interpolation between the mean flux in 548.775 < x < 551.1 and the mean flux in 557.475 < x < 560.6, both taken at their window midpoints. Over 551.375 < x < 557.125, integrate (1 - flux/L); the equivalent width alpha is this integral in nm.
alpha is 0.12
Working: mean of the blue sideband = 32.3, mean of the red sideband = 33.5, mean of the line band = 32.2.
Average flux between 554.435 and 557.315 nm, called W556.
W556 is 32.5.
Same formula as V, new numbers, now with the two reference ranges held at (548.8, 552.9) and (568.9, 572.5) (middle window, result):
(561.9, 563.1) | 0.049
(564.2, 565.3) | 0.078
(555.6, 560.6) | -0.117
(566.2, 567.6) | 0.134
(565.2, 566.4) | 0.274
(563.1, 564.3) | -0.017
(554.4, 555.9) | 0.086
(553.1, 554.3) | -0.011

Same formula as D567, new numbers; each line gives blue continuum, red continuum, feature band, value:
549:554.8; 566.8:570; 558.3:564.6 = 0.27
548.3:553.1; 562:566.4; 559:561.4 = 0.00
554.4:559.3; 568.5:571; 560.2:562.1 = 0.17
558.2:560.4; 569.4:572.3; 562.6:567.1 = 0.38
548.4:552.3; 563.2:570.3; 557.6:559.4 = -0.13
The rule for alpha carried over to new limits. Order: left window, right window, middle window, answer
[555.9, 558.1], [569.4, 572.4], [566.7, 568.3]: 0.06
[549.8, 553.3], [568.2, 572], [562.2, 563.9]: -0.02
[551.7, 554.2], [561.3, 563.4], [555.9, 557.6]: -0.12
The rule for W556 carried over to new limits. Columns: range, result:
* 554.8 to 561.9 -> 32.7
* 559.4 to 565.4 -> 31.8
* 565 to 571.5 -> 31.9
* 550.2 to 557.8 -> 32.5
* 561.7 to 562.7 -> 31.4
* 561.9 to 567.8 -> 31.4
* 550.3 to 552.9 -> 32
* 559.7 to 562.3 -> 31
